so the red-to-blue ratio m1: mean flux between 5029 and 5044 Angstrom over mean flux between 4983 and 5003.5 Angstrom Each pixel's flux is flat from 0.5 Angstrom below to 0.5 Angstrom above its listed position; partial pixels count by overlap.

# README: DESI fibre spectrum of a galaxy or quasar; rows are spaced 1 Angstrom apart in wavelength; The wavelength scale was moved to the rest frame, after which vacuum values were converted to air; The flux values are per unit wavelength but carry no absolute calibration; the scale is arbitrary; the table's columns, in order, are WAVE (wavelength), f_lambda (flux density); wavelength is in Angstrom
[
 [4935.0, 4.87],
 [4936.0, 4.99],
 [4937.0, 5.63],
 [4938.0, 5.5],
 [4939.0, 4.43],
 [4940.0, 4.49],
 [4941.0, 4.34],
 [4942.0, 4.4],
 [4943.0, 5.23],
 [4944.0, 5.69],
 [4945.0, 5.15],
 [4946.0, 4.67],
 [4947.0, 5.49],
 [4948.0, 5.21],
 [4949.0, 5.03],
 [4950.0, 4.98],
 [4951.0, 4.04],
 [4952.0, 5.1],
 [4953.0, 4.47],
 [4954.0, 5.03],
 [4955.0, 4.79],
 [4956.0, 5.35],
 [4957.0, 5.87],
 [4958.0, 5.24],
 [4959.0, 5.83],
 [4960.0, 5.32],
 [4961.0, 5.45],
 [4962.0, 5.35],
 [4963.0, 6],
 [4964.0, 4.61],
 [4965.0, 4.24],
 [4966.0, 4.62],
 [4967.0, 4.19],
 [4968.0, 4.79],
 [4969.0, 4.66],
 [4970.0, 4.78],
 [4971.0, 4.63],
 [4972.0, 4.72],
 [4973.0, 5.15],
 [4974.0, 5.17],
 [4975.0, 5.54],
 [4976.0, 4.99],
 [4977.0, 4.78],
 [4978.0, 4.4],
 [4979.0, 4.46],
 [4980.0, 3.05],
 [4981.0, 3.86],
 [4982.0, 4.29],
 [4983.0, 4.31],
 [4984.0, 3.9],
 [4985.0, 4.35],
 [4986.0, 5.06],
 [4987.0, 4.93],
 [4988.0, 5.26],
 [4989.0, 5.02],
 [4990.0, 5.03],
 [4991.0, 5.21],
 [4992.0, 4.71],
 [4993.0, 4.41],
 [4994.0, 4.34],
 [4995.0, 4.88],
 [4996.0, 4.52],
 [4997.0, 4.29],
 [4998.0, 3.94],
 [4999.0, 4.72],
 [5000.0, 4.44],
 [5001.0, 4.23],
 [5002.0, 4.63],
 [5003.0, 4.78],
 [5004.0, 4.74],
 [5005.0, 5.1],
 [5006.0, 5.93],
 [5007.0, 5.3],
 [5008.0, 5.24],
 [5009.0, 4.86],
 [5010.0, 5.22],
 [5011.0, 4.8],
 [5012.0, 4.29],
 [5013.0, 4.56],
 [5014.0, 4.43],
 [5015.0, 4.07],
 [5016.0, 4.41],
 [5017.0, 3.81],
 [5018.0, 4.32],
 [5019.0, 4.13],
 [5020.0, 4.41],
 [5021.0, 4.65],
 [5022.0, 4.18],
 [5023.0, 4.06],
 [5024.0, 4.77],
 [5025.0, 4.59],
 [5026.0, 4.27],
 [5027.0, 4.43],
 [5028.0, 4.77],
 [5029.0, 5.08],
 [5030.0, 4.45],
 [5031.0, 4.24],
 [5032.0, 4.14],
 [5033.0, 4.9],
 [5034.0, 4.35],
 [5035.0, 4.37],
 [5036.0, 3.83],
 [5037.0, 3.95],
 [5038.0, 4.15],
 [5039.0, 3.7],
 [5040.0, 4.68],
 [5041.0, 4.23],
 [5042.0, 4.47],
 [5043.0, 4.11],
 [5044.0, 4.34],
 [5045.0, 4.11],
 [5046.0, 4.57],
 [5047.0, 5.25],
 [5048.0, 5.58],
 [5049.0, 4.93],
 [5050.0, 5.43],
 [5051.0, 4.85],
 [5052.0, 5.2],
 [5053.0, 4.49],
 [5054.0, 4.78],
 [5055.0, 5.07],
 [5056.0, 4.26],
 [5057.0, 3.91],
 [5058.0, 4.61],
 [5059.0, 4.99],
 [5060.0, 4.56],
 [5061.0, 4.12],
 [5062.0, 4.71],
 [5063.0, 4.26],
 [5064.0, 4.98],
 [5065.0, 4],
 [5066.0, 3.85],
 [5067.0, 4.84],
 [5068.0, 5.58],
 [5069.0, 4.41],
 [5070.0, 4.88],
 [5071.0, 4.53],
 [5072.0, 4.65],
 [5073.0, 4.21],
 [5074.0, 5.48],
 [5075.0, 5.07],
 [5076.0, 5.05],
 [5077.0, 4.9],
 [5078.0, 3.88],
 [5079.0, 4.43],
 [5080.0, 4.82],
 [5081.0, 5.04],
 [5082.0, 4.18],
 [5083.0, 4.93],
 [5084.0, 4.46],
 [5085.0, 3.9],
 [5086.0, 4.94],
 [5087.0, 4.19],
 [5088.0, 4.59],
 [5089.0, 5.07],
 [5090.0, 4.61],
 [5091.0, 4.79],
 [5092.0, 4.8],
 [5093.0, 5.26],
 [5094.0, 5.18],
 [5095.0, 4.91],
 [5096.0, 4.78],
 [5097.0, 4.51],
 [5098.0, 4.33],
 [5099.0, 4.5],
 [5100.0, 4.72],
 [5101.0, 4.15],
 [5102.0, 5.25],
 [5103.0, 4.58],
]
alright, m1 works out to 0.9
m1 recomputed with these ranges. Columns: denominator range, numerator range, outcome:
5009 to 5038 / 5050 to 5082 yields 1.06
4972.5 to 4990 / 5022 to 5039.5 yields 0.94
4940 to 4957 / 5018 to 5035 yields 0.90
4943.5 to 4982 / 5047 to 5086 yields 0.96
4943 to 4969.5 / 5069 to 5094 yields 0.93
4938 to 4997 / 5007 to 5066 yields 0.94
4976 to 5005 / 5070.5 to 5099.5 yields 1.03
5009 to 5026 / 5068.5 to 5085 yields 1.05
